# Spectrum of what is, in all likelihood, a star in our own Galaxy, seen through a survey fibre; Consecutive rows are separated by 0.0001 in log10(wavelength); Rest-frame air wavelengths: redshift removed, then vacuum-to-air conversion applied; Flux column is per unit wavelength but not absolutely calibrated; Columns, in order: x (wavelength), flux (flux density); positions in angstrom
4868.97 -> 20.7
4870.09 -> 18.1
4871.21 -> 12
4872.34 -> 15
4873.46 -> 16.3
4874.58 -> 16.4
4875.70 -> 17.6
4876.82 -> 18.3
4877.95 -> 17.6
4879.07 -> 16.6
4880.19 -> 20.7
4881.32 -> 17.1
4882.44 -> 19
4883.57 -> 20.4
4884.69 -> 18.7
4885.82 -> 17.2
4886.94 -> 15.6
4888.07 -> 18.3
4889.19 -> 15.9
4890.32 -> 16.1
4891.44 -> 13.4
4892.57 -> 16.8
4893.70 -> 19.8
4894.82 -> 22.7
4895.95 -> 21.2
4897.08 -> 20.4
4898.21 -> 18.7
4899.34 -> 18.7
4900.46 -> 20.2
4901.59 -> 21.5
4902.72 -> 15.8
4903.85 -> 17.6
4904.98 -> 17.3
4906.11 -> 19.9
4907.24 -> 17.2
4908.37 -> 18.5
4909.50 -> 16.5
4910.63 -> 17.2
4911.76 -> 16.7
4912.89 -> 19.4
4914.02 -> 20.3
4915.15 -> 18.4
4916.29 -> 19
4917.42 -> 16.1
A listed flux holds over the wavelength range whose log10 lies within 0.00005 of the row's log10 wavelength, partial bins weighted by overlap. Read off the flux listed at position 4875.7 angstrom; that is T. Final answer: 17.6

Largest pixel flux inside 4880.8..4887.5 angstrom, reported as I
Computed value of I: 20.4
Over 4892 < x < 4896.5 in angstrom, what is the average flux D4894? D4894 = 20.1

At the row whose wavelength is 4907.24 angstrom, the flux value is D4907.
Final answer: 17.2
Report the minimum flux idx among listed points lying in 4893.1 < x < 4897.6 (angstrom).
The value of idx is 19.8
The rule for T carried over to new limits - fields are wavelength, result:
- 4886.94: 15.6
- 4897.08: 20.4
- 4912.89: 19.4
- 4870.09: 18.1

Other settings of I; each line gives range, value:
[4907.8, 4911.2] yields 18.5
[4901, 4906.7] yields 21.5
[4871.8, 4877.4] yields 18.3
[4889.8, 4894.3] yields 19.8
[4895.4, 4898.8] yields 21.2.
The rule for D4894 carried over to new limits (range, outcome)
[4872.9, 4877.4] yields 17.2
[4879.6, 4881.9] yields 18.9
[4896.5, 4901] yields 19.5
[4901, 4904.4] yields 18.3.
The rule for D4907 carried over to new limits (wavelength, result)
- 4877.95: 17.6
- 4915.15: 18.4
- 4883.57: 20.4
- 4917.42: 16.1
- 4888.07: 18.3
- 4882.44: 19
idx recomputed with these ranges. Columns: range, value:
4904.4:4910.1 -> 16.5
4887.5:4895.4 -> 13.4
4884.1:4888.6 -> 15.6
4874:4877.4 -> 16.4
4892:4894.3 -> 16.8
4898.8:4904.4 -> 15.8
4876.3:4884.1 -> 16.6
